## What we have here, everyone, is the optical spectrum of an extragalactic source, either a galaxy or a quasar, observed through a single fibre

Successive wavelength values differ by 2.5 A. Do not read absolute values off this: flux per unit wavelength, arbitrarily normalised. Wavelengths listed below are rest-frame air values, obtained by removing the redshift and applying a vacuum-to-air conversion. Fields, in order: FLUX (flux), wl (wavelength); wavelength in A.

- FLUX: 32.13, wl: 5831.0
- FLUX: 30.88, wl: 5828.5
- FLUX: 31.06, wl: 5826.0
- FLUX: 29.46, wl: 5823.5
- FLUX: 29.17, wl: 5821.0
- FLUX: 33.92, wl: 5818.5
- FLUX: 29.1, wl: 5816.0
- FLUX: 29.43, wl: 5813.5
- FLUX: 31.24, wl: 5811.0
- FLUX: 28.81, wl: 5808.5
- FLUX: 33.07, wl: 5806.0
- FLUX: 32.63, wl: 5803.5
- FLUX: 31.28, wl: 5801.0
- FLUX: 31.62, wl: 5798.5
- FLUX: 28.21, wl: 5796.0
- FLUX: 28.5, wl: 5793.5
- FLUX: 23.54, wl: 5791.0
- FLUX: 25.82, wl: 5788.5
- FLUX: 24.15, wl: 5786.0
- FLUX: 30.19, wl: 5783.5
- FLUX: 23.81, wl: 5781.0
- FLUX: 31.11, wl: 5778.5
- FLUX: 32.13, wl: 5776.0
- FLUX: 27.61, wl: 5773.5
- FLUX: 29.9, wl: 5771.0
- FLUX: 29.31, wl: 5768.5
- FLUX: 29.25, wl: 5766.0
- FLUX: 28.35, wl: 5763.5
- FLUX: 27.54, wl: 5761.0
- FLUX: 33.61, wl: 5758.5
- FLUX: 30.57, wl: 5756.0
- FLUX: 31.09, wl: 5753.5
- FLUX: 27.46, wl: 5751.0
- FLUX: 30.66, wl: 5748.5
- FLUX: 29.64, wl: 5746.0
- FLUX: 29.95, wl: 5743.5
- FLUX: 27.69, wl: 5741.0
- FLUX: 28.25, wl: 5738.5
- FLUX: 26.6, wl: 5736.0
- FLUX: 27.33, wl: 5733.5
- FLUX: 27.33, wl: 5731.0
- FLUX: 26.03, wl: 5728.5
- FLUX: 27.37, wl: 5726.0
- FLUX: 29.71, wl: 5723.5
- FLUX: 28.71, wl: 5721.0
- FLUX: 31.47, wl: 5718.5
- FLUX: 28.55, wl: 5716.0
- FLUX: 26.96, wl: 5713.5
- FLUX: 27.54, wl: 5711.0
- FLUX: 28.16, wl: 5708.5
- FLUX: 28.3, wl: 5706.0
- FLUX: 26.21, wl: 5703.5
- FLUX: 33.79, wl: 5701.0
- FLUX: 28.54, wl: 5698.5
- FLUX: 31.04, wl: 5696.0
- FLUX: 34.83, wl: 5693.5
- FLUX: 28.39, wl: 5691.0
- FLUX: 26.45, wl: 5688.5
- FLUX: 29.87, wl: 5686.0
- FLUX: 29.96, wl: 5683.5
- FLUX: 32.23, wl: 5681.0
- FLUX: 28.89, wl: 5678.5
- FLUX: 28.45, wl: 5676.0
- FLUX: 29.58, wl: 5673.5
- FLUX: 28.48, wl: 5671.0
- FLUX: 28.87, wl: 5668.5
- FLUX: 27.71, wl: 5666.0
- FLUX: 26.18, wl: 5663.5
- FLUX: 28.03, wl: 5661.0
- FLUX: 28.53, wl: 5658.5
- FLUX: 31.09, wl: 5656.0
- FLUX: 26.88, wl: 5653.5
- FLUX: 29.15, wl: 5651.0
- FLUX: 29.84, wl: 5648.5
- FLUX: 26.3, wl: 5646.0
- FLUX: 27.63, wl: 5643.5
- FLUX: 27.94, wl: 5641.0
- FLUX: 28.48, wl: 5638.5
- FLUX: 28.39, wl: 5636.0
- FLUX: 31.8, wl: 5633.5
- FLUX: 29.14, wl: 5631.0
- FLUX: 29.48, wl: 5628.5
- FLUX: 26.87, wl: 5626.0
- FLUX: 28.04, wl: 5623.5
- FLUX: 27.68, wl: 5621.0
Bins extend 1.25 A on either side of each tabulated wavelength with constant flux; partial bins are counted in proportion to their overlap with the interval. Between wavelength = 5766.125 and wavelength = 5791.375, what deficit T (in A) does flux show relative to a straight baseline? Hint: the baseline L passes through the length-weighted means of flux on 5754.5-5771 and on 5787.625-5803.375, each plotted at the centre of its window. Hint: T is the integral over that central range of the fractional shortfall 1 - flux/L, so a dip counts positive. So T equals 1.1 A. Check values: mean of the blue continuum 29.8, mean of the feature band 28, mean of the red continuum 28.5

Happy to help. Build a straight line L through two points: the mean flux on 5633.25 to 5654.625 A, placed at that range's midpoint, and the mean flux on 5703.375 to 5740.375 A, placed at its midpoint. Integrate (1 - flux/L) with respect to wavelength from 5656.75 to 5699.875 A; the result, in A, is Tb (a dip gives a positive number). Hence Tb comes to -1.6 A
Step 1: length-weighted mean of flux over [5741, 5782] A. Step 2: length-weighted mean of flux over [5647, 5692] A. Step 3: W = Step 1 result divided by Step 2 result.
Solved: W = 1.02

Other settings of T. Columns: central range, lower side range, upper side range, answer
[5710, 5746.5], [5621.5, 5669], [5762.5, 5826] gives 0.9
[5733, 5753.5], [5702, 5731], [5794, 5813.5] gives 0.2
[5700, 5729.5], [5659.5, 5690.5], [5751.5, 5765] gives 0.8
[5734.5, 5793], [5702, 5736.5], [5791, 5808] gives 1.2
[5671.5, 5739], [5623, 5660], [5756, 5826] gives 0.1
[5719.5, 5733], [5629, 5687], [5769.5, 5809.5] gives 0.5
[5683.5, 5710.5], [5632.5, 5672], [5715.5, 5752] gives -1.0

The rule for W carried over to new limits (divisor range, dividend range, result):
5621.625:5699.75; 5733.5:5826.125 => 1.01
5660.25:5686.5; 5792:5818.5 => 1.05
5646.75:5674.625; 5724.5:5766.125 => 1.01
